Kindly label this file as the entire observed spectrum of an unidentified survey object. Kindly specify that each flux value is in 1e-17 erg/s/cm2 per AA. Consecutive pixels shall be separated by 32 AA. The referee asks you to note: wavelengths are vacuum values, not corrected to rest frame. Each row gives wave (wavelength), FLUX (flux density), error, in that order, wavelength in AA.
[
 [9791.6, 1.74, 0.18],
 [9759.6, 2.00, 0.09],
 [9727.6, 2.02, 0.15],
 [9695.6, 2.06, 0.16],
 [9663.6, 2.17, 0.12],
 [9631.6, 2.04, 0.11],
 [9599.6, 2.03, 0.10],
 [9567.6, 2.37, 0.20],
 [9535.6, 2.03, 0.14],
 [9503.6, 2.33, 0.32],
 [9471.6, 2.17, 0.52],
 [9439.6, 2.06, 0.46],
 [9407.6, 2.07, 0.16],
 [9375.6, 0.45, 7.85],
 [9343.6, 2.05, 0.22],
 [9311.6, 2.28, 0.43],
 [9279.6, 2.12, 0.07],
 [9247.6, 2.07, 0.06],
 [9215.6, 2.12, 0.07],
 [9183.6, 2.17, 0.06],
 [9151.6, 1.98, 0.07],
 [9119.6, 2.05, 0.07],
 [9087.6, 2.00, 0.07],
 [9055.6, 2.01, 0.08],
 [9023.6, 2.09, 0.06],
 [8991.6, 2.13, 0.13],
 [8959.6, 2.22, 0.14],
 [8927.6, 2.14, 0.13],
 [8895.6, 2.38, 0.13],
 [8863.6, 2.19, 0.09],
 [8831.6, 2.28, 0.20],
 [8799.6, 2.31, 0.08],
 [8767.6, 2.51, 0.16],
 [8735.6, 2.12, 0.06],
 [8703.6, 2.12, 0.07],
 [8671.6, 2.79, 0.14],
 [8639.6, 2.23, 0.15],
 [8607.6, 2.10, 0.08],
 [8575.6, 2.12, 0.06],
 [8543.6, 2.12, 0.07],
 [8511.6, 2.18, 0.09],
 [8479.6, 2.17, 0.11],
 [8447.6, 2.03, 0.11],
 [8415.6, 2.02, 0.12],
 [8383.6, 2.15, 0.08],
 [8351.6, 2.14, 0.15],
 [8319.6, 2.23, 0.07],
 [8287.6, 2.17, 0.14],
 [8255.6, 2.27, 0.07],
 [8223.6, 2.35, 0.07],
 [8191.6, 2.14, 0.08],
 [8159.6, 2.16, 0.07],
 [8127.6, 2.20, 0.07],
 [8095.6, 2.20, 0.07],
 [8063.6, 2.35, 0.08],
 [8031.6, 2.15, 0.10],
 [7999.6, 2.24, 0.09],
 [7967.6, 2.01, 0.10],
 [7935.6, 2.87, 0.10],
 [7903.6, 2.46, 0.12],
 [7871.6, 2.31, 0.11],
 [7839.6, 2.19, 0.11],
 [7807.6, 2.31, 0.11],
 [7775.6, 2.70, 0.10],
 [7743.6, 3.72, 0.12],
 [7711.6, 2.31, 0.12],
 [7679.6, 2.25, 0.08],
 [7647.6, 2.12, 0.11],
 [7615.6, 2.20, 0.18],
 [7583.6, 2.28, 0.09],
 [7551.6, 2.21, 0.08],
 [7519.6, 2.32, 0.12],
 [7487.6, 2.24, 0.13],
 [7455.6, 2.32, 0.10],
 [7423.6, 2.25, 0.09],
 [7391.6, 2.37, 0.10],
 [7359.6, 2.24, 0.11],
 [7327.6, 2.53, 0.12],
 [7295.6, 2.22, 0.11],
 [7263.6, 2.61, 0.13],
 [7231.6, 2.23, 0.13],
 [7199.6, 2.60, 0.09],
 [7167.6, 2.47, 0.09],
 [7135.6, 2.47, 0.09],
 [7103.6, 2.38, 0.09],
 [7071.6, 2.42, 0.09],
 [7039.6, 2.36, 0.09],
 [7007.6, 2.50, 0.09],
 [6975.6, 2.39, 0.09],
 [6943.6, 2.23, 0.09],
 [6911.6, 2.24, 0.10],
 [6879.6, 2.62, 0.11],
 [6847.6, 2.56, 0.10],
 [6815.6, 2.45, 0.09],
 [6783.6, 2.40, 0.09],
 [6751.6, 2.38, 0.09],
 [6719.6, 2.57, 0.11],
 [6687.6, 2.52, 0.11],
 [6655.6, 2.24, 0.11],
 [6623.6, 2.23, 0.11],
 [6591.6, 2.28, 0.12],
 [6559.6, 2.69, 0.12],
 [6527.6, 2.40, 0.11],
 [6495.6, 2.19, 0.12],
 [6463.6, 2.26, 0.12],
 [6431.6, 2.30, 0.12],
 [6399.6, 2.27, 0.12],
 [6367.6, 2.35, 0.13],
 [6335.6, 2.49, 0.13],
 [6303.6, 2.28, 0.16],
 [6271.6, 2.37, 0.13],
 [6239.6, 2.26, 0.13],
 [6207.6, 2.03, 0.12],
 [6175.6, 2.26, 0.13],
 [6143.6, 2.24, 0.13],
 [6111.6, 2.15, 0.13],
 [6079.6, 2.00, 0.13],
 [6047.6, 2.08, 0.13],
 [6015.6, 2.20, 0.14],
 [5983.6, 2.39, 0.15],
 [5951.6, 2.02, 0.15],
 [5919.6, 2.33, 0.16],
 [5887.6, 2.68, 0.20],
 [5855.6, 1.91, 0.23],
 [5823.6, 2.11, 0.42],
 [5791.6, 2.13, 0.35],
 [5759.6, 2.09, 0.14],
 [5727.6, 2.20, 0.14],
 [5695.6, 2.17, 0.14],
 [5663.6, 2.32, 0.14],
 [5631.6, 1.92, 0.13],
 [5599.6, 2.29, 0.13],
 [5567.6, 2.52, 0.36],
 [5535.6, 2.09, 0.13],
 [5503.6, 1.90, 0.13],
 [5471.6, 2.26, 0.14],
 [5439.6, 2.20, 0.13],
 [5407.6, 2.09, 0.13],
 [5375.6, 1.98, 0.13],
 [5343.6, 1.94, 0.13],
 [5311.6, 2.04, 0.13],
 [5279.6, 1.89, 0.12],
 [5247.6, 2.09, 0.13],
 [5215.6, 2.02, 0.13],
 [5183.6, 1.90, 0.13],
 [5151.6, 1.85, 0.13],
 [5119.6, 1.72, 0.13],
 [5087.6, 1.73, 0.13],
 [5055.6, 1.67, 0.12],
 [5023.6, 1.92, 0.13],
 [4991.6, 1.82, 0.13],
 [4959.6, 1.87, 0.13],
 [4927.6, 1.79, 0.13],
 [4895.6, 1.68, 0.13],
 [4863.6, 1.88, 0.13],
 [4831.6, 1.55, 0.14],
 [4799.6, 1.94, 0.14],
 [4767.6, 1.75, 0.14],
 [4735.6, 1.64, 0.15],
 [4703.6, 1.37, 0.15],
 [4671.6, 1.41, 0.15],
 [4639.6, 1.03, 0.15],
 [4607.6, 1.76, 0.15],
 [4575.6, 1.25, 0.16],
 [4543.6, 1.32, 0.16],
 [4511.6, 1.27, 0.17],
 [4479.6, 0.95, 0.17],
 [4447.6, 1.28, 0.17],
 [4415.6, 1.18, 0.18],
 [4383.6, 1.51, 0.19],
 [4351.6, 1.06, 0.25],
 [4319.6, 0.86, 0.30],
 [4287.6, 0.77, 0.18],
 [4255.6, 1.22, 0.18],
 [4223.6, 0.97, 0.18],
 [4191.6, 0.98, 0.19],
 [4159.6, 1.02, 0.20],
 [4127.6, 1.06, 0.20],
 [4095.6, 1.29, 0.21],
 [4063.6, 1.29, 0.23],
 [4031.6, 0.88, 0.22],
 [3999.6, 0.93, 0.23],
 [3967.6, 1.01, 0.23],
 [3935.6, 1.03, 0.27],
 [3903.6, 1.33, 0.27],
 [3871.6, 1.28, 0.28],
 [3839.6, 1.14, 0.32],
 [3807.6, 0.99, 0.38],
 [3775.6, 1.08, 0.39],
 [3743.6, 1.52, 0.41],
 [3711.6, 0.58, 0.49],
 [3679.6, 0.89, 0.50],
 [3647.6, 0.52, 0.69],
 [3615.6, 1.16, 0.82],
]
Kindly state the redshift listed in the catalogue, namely 0.179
